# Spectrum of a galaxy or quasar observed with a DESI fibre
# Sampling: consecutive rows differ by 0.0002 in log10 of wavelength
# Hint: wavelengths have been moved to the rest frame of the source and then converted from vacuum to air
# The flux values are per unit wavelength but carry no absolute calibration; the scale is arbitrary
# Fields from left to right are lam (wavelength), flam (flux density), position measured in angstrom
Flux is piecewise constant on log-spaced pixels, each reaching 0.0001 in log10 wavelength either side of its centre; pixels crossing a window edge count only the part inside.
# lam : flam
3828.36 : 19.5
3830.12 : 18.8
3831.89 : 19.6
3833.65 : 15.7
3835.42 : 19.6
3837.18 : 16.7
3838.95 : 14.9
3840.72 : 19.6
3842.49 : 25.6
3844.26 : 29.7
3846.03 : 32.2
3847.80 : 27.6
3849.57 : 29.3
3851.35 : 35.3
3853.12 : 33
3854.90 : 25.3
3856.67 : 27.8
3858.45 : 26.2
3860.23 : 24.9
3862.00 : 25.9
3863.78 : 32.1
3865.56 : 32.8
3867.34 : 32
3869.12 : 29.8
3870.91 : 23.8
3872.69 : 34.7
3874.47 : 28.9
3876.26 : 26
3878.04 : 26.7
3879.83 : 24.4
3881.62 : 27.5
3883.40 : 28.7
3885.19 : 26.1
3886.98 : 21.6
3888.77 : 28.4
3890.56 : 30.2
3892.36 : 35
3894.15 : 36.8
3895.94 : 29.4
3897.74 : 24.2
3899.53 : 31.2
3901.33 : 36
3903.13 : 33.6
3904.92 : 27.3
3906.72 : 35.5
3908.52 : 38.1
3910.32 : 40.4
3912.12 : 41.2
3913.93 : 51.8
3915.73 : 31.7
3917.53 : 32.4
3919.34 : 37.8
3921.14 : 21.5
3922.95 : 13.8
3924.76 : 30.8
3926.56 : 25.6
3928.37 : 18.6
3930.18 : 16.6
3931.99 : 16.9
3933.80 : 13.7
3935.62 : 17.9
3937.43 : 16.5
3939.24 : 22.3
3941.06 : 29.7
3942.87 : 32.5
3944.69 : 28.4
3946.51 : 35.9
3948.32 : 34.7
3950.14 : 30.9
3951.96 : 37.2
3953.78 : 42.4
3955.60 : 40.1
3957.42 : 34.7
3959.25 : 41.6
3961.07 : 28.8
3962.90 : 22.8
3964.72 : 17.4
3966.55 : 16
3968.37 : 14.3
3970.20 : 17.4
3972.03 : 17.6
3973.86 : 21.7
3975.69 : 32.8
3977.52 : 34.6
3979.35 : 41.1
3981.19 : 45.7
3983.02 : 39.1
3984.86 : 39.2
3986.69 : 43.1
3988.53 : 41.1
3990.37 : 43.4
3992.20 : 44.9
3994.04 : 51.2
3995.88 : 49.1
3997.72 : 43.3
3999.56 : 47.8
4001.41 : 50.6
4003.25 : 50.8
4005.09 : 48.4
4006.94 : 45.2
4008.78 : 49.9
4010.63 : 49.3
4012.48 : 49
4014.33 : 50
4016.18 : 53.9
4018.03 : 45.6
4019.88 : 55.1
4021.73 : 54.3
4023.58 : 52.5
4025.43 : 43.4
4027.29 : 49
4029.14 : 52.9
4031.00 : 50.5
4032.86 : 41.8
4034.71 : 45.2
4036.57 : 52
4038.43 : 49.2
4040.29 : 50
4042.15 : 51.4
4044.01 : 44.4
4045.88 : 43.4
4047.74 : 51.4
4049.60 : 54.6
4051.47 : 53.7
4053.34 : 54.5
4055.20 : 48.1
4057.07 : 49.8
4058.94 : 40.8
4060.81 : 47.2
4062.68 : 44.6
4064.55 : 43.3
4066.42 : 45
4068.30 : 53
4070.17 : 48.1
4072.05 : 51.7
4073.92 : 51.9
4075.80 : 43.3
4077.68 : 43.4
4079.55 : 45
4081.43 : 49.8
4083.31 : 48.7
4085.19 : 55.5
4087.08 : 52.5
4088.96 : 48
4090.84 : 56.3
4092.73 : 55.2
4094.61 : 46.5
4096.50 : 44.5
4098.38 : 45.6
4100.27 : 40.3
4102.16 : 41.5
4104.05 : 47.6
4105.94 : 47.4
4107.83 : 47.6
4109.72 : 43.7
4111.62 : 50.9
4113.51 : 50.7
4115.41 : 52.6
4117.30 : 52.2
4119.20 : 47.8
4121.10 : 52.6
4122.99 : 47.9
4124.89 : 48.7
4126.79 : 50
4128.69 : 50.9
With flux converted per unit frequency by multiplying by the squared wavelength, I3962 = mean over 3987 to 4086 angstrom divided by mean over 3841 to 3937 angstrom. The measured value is 1.8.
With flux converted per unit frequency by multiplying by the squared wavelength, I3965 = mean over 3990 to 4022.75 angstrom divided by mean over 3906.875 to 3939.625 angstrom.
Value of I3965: 1.88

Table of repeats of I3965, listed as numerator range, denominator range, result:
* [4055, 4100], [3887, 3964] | 1.72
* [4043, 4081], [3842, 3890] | 1.86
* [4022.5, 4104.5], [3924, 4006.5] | 1.54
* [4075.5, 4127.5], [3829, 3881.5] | 2.10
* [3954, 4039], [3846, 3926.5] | 1.45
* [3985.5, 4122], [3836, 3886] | 1.95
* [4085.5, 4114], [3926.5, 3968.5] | 1.94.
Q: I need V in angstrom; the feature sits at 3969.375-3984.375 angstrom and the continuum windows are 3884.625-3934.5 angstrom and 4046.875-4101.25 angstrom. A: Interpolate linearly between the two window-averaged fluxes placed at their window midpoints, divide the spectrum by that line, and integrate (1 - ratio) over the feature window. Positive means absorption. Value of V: 2.4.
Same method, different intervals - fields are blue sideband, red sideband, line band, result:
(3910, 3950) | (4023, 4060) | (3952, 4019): -0.7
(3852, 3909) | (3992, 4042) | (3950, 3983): 9.3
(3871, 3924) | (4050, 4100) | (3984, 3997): -1.4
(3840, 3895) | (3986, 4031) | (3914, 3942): 9.9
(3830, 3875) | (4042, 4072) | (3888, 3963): 7.8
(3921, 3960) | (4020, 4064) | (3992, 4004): -2.7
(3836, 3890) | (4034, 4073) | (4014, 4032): -2.2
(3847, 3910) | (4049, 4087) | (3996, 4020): -3.5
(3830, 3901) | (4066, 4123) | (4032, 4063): -3.0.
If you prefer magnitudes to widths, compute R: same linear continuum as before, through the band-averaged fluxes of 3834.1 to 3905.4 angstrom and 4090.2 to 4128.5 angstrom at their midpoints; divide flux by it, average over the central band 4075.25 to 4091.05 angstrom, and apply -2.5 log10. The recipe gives -0.06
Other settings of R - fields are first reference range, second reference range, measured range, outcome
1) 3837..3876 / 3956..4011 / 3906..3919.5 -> -0.20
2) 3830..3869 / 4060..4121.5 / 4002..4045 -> -0.17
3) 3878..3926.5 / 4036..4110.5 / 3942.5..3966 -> 0.12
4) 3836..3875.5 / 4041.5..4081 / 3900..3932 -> 0.08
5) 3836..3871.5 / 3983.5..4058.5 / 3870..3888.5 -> 0.13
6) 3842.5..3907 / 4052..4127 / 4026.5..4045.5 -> -0.11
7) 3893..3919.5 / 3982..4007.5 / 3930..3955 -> 0.40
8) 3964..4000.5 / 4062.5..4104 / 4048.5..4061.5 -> -0.13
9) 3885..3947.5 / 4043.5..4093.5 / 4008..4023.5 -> -0.21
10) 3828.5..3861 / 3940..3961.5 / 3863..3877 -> -0.12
